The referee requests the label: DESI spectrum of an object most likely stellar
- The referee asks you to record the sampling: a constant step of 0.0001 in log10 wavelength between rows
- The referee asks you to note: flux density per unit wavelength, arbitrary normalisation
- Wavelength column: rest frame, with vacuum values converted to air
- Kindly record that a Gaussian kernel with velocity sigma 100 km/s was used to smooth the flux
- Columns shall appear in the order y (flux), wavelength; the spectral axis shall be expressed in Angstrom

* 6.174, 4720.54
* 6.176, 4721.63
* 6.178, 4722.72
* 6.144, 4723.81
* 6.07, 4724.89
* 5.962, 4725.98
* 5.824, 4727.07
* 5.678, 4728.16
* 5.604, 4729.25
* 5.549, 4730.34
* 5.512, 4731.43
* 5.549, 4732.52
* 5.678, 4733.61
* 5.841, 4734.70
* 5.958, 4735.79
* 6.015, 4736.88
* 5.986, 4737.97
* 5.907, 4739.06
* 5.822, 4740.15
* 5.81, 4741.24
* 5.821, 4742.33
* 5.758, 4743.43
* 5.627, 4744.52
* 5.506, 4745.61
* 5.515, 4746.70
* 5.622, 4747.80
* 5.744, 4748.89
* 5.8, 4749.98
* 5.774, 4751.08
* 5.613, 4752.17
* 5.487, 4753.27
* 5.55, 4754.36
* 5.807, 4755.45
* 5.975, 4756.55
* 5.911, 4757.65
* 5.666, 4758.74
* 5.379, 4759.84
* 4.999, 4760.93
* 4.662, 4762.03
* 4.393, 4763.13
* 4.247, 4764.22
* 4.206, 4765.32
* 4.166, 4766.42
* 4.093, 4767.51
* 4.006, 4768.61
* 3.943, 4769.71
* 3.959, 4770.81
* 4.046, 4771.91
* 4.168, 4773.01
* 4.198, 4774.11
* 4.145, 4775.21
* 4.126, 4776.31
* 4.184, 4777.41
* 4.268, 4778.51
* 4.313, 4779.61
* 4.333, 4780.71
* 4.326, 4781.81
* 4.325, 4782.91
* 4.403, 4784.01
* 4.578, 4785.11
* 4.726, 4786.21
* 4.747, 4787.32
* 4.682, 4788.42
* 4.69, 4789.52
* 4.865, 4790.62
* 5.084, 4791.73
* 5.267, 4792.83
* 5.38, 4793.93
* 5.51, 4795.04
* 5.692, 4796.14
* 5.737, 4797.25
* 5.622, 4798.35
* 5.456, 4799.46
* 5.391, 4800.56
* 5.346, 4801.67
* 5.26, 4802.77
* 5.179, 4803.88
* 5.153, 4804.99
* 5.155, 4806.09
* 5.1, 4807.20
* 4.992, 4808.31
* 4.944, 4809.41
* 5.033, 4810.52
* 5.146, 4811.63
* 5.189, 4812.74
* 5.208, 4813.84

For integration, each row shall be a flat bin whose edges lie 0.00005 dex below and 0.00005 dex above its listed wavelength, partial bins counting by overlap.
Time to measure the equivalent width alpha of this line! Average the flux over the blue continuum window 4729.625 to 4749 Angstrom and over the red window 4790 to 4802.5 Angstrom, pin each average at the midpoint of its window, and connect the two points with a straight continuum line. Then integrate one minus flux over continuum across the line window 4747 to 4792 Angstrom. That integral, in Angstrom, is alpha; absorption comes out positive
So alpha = 6.4 Angstrom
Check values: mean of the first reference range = 5.73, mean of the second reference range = 5.39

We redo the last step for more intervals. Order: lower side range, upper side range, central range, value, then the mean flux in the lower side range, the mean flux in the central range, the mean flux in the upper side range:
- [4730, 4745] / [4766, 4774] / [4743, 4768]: -2.3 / 5.78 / 5.28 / 4.06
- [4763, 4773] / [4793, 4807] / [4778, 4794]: 0.6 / 4.11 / 4.65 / 5.39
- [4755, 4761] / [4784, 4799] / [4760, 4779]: 4.3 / 5.67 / 4.25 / 5.1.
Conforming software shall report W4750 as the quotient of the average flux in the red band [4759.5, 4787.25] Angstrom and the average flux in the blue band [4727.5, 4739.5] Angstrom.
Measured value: 0.8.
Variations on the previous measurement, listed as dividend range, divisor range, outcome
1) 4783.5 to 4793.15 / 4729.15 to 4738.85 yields 0.83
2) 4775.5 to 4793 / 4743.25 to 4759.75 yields 0.80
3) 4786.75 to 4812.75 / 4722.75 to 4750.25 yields 0.90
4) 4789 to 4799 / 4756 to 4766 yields 1.06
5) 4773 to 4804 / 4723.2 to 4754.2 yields 0.84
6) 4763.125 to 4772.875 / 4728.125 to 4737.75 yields 0.72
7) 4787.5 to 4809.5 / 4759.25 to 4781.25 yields 1.22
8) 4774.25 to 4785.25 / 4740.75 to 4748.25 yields 0.76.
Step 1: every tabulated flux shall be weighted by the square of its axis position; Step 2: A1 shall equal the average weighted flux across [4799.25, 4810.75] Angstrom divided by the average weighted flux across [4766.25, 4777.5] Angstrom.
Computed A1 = 1.3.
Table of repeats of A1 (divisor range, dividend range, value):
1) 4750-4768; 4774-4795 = 0.90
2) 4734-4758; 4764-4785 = 0.74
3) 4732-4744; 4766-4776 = 0.71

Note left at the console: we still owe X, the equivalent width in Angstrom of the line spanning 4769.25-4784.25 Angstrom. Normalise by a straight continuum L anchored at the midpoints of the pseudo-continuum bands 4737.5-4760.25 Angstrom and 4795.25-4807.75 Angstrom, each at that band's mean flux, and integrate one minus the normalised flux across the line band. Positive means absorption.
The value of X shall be 3.6 Angstrom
